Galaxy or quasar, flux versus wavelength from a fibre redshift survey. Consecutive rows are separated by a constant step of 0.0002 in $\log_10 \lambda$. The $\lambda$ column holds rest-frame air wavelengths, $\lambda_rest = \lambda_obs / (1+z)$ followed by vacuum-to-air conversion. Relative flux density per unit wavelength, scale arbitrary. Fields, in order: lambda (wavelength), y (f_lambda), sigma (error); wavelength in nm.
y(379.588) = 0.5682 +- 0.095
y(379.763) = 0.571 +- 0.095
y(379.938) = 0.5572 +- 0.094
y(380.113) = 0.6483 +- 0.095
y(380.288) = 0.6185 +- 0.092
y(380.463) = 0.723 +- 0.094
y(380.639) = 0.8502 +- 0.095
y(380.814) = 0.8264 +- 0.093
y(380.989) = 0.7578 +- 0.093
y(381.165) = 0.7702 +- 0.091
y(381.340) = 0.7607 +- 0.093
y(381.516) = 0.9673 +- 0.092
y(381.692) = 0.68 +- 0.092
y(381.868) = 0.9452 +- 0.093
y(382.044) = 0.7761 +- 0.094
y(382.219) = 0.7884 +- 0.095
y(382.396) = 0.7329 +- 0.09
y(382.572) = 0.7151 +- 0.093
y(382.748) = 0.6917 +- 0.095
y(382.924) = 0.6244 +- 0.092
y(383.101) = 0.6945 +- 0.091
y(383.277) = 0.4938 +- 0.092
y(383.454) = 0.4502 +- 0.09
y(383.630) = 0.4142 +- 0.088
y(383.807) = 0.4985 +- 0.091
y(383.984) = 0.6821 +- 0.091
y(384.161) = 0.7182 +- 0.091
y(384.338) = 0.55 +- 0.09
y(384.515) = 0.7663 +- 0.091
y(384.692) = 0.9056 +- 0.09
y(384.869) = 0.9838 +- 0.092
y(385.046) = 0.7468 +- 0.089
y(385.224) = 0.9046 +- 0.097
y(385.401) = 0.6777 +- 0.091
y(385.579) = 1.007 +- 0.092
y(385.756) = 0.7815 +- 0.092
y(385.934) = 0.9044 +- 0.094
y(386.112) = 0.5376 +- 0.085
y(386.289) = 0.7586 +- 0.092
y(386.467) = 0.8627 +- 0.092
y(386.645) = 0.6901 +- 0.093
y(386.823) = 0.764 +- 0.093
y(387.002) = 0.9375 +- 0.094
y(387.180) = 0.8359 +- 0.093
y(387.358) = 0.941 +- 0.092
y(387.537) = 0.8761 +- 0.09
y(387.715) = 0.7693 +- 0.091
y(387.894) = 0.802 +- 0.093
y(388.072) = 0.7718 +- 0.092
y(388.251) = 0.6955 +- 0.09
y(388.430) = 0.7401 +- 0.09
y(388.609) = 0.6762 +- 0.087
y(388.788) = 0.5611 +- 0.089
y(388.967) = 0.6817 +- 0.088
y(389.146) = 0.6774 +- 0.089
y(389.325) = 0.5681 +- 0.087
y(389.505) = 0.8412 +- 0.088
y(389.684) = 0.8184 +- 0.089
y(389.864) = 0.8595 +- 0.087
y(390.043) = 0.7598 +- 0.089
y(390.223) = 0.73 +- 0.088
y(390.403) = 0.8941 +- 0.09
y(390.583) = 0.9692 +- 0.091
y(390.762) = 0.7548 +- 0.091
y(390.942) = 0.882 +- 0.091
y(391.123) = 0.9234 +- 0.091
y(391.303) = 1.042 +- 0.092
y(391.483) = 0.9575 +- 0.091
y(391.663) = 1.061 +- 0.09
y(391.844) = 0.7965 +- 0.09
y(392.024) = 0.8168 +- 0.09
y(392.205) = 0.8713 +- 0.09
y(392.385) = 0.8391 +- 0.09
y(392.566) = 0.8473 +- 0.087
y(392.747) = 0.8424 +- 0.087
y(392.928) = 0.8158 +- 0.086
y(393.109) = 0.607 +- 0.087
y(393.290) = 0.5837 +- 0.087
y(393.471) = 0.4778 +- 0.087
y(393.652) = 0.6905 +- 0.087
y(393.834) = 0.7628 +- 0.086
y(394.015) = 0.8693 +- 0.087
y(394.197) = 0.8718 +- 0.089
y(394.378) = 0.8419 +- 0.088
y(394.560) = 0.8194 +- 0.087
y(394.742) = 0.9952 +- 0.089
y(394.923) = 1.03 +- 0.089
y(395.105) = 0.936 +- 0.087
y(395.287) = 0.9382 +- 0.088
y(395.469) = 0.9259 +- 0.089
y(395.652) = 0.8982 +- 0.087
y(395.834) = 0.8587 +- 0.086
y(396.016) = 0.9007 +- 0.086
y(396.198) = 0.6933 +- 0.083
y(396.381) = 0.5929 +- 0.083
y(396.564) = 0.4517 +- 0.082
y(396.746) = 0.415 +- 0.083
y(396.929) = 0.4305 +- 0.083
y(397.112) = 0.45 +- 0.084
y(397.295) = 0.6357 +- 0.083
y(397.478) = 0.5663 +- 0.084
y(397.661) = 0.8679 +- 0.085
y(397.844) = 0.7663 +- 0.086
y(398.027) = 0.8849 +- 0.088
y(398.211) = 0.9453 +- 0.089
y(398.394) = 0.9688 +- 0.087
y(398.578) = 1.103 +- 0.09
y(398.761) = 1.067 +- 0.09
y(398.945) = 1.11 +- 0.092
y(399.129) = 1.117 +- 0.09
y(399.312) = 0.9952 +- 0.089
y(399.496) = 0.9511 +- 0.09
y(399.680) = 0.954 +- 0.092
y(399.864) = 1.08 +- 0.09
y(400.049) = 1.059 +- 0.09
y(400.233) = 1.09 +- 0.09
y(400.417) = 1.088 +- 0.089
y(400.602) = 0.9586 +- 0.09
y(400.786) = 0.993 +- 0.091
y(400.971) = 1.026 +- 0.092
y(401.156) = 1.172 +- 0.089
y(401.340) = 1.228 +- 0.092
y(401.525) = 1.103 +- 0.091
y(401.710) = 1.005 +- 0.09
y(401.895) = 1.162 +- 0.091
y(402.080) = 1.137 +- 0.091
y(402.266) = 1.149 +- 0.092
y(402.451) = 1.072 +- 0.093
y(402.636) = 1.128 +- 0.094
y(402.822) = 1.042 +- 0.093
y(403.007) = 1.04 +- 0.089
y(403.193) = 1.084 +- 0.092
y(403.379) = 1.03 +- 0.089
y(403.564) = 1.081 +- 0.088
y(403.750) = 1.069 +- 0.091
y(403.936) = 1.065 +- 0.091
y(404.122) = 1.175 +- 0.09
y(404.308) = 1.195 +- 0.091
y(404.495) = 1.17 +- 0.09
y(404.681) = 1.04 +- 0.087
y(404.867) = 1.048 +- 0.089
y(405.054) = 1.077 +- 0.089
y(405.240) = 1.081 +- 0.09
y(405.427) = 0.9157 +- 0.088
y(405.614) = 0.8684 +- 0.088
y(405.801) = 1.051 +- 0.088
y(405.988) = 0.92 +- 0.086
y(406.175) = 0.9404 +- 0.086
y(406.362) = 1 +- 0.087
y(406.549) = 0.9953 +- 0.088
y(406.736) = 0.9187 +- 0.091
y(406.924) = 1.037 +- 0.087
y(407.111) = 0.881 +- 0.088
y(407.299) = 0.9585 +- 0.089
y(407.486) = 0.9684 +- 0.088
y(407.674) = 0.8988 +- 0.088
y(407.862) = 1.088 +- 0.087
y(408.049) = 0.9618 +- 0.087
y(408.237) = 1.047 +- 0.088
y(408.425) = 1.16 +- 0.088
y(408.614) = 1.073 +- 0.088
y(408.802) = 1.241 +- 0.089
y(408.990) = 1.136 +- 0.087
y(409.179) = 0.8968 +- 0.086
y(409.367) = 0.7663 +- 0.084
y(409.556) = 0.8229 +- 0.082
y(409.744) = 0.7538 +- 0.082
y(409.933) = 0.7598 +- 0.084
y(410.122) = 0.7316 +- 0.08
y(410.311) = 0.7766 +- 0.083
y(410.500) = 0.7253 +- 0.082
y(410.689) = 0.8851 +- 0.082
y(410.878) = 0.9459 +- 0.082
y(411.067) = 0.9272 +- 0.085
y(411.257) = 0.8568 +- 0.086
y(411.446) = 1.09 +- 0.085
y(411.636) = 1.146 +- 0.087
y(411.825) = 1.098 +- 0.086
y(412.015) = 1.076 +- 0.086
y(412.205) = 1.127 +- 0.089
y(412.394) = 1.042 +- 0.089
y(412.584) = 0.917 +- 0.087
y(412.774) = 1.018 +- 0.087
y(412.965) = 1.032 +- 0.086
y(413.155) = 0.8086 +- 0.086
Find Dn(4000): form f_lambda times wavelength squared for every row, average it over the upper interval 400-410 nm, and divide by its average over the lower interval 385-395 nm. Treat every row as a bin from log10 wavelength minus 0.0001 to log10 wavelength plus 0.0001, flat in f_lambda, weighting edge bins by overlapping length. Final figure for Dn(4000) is 1.38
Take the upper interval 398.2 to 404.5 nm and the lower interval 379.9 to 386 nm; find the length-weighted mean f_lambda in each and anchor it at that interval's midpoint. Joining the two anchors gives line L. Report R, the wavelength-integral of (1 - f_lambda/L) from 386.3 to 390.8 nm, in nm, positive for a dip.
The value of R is 0.31 nm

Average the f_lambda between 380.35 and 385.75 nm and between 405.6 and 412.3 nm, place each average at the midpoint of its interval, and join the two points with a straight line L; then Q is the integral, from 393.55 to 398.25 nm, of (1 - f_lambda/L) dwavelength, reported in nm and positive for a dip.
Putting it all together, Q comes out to 0.44 nm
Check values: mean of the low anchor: 0.737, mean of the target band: 0.768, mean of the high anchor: 0.96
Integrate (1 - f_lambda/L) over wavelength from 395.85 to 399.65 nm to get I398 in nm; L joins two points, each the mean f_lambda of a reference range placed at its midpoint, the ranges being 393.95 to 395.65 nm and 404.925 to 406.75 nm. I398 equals 0.54 nm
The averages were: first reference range 0.914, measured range 0.8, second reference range 0.981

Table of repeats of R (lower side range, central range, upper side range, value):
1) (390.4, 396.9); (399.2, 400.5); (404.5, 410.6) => -0.23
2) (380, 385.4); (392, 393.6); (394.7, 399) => 0.08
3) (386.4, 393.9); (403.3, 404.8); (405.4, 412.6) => -0.31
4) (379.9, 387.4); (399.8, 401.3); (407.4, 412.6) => -0.31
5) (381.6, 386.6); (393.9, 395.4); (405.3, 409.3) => -0.11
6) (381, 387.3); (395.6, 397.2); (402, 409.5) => 0.50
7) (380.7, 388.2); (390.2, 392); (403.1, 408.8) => -0.14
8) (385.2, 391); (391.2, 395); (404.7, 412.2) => -0.01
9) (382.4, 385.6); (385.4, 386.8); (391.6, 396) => -0.12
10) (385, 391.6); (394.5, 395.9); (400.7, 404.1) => 0.02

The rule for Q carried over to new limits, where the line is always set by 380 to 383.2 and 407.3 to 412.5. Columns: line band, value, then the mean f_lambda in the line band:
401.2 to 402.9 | -0.399 nm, 1.12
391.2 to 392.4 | -0.129 nm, 0.917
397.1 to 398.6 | 0.121 nm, 0.803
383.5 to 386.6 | 0.142 nm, 0.743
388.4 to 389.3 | 0.168 nm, 0.656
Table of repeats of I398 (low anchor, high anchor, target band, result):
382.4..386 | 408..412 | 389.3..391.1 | -0.131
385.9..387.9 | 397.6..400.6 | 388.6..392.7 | 0.212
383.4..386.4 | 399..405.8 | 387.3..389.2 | 0.117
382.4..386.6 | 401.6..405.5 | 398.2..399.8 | -0.053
